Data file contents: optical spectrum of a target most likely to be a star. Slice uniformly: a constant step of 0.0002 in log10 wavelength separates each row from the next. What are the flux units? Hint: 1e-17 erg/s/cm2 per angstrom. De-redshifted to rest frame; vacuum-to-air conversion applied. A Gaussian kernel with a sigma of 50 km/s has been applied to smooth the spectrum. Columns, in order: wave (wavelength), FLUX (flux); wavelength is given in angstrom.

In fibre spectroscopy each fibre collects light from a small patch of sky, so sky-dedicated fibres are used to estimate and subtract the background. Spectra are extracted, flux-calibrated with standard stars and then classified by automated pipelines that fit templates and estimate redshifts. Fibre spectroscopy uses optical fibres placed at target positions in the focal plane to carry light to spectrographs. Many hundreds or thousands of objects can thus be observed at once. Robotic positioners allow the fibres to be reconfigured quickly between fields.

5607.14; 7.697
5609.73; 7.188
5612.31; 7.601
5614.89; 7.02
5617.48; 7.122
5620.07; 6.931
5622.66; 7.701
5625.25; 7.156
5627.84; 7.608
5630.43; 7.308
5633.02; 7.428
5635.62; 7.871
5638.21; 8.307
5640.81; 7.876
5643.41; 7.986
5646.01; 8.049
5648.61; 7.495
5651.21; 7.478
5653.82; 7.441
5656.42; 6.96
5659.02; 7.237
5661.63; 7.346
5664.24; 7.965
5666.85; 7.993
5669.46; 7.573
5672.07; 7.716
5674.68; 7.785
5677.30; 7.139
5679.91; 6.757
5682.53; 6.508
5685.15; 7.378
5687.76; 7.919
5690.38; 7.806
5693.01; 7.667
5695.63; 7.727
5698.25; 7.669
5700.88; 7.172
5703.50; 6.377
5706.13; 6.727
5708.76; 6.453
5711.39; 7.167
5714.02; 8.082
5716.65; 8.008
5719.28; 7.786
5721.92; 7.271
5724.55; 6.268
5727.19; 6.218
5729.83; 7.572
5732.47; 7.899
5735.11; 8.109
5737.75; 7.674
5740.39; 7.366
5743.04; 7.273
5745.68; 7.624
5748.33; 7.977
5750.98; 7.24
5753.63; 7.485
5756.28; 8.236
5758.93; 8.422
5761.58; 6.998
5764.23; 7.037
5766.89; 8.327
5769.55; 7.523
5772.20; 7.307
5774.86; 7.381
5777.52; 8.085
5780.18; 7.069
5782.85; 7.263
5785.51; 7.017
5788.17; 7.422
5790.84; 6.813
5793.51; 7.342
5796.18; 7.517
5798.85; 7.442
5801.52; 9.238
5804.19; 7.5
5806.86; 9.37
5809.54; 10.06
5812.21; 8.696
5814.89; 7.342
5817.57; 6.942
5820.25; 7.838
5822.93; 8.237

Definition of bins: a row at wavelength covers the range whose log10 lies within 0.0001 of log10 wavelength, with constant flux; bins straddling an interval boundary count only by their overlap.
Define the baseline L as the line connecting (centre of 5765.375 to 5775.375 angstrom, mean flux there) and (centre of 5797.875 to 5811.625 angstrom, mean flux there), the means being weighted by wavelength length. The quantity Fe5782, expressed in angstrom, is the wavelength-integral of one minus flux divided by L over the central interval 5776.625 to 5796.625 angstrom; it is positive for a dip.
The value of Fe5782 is 2.1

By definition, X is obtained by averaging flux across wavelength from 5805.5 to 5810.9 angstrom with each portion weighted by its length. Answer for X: 9.71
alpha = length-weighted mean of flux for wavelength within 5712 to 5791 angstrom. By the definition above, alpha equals 7.5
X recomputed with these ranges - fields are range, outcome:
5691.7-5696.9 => 7.7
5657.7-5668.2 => 7.63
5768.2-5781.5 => 7.48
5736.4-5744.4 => 7.45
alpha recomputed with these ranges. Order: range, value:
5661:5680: 7.59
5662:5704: 7.47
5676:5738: 7.3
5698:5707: 6.92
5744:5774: 7.64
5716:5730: 7.12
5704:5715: 7.02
